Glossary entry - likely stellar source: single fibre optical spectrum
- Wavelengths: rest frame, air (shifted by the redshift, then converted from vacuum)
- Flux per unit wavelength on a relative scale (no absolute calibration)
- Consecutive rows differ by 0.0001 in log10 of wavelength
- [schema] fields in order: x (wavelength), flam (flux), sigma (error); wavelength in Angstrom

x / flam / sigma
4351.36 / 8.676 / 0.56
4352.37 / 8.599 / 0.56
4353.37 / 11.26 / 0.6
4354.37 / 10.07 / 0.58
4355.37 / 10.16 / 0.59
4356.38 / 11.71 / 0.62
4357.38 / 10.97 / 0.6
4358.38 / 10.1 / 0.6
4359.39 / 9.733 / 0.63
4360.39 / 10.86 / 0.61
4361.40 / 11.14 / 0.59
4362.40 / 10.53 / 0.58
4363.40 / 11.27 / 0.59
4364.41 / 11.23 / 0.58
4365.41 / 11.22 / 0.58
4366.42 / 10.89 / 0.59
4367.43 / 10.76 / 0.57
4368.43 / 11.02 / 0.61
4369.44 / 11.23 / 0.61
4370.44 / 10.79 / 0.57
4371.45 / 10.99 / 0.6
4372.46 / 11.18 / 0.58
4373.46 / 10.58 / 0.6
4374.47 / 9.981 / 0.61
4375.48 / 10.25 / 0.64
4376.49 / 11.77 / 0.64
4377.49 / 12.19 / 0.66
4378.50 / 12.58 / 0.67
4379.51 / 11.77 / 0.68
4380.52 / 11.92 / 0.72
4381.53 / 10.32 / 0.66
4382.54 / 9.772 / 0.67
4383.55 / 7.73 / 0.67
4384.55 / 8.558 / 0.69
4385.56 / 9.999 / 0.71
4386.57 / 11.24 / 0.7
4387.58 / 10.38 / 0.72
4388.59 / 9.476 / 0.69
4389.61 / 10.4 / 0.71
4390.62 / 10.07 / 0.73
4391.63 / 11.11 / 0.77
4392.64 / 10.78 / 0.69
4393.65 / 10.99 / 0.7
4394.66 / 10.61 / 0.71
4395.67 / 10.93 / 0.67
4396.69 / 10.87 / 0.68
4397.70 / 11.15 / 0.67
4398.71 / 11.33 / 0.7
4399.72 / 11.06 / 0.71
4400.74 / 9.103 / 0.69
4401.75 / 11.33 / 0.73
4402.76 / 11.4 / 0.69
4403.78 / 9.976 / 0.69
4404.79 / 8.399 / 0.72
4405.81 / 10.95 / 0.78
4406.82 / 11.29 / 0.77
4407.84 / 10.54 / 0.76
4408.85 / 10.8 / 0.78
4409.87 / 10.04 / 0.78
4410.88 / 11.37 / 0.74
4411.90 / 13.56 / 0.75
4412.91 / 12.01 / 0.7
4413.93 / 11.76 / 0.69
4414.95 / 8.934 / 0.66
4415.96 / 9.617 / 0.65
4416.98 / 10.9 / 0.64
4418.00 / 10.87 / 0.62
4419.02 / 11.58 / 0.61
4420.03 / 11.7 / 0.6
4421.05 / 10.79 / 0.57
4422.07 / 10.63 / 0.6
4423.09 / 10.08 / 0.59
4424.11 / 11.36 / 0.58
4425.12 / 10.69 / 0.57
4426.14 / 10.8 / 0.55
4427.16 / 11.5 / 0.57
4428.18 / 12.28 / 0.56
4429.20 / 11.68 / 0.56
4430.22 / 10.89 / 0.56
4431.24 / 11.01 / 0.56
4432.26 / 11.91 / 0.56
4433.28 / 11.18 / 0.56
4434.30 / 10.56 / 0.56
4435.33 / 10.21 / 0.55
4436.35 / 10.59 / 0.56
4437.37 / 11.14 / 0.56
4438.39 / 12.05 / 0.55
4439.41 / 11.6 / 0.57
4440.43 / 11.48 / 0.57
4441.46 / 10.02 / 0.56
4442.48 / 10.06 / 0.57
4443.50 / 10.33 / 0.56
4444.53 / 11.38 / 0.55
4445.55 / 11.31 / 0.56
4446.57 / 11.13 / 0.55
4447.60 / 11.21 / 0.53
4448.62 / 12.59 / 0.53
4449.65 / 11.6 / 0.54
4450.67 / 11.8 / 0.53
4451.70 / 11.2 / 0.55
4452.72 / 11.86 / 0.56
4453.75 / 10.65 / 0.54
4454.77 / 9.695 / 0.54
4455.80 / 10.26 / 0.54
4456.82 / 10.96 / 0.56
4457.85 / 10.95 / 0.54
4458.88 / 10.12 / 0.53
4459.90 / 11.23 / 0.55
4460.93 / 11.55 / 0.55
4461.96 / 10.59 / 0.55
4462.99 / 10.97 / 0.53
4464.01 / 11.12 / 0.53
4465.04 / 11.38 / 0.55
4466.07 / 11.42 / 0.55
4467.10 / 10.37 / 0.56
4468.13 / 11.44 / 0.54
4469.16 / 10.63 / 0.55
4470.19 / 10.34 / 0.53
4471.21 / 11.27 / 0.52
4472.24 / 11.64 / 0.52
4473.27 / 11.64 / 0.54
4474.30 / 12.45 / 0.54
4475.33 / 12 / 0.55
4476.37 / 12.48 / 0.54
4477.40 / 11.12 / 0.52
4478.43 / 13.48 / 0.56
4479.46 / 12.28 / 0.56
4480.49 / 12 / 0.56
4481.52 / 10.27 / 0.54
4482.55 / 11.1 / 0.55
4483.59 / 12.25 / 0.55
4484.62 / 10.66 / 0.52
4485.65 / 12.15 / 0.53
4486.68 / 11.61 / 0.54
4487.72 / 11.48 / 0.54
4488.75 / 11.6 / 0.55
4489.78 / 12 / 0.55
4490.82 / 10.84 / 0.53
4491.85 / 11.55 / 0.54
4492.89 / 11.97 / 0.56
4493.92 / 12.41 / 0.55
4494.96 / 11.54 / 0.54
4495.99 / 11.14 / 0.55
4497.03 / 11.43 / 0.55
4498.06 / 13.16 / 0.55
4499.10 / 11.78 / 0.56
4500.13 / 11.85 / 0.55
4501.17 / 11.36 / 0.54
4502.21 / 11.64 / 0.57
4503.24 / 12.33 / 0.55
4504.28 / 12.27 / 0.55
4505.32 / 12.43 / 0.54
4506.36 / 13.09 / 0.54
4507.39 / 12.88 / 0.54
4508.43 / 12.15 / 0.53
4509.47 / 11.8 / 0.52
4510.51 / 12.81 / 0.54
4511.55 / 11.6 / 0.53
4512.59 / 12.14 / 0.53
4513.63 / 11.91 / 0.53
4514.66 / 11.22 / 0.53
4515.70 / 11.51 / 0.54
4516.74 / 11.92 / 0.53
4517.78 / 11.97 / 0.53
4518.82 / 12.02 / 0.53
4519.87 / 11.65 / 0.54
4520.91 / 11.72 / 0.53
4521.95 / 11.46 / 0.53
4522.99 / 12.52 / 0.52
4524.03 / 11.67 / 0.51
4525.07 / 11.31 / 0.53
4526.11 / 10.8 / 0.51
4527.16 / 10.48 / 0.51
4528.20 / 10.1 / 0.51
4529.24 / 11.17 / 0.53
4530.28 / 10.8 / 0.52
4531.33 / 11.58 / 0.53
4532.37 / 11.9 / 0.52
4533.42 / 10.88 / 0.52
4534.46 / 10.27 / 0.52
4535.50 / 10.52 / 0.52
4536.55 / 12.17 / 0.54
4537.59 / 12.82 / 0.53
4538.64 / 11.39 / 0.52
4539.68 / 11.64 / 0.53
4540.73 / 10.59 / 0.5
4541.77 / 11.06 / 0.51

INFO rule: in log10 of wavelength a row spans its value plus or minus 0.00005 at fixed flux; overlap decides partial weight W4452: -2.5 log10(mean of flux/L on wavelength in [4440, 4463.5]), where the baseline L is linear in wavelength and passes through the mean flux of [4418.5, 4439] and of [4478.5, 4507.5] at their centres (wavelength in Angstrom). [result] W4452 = 0.04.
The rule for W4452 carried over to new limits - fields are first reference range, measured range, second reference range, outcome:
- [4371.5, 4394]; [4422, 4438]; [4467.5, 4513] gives 0.01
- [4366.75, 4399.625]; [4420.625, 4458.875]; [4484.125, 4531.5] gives 0.01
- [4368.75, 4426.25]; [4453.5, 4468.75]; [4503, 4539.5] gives 0.04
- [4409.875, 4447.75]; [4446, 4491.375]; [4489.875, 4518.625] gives 0.02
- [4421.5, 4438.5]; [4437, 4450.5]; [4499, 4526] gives 0.00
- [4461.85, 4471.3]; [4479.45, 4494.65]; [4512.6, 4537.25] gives -0.05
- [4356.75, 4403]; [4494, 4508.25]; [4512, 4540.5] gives -0.07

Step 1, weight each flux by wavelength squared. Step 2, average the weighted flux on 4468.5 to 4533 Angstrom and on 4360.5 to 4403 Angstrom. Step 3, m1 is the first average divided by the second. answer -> 1.15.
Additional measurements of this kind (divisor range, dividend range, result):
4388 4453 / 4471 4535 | 1.11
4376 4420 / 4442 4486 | 1.08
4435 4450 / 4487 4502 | 1.08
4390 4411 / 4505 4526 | 1.18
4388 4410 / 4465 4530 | 1.16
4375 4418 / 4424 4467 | 1.06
